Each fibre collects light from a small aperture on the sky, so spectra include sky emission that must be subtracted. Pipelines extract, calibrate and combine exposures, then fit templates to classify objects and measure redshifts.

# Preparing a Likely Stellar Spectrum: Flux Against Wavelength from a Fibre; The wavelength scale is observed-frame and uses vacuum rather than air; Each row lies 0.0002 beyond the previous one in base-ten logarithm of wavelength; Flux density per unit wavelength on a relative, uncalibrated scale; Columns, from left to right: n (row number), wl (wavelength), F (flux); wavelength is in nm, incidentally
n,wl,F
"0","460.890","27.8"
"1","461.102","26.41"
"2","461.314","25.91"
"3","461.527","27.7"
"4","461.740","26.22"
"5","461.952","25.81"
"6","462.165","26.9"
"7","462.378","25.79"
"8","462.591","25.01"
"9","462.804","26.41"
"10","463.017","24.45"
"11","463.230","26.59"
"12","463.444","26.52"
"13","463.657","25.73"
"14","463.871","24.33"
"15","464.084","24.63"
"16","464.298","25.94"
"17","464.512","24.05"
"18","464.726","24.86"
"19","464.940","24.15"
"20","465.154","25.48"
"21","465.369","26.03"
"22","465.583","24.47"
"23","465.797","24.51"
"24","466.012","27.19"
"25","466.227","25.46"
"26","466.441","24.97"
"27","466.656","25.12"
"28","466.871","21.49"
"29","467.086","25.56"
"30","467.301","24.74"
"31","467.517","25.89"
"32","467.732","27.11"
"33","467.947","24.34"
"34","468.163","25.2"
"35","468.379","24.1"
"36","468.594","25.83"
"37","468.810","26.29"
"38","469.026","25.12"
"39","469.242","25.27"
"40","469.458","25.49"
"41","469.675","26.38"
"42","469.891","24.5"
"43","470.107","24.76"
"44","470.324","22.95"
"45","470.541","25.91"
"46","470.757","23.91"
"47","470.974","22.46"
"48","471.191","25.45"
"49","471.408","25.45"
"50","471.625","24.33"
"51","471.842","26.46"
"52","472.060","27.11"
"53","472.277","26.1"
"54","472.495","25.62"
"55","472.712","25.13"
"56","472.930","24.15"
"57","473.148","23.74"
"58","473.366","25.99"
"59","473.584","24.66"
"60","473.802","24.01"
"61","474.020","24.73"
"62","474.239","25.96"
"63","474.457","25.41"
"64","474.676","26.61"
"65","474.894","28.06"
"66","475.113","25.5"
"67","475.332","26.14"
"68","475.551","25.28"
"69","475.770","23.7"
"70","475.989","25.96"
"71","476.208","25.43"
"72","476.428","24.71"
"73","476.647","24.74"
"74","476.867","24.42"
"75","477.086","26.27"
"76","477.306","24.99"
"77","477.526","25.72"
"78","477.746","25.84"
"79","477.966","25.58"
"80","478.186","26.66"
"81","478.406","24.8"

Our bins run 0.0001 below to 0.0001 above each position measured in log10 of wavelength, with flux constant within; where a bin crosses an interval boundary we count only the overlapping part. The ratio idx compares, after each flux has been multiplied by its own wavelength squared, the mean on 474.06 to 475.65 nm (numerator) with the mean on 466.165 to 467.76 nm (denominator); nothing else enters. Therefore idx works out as 1.08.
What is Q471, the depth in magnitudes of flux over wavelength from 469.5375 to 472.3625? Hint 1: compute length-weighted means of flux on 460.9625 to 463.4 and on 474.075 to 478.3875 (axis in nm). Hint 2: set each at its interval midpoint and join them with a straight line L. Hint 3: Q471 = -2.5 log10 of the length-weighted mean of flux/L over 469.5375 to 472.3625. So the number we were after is 0.032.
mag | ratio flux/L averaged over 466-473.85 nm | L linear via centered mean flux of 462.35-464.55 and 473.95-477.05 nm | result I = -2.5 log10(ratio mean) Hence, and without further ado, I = 0.02 mag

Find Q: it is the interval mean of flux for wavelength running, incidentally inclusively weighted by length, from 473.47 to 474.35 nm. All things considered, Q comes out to 24.9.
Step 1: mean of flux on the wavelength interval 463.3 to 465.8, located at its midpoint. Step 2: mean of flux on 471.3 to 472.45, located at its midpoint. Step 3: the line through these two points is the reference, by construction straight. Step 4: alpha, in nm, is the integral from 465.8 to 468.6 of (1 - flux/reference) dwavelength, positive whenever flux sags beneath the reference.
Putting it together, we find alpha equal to 0.03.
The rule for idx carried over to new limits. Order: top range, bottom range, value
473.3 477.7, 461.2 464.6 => 1.04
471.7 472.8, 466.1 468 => 1.06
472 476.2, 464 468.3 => 1.05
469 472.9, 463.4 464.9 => 1.03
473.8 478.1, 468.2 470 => 1.03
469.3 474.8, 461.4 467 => 1.02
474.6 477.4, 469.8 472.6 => 1.04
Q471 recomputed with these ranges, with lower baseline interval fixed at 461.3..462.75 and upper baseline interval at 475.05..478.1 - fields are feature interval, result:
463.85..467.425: 0.046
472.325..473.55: 0.025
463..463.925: 0.018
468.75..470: 0.012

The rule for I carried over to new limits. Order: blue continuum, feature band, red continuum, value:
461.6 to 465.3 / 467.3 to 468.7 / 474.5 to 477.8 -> 0.01 mag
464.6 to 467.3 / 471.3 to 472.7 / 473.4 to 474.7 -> -0.03 mag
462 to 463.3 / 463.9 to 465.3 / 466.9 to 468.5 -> 0.03 mag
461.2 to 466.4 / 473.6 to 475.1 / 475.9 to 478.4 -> -0.01 mag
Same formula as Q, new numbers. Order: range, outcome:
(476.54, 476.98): 24.6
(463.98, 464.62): 24.9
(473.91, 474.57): 25.4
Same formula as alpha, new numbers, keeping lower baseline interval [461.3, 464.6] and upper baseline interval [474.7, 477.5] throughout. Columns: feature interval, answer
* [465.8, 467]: 0.04 nm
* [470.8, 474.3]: 0.07 nm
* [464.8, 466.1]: 0.02 nm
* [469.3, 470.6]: 0.03 nm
